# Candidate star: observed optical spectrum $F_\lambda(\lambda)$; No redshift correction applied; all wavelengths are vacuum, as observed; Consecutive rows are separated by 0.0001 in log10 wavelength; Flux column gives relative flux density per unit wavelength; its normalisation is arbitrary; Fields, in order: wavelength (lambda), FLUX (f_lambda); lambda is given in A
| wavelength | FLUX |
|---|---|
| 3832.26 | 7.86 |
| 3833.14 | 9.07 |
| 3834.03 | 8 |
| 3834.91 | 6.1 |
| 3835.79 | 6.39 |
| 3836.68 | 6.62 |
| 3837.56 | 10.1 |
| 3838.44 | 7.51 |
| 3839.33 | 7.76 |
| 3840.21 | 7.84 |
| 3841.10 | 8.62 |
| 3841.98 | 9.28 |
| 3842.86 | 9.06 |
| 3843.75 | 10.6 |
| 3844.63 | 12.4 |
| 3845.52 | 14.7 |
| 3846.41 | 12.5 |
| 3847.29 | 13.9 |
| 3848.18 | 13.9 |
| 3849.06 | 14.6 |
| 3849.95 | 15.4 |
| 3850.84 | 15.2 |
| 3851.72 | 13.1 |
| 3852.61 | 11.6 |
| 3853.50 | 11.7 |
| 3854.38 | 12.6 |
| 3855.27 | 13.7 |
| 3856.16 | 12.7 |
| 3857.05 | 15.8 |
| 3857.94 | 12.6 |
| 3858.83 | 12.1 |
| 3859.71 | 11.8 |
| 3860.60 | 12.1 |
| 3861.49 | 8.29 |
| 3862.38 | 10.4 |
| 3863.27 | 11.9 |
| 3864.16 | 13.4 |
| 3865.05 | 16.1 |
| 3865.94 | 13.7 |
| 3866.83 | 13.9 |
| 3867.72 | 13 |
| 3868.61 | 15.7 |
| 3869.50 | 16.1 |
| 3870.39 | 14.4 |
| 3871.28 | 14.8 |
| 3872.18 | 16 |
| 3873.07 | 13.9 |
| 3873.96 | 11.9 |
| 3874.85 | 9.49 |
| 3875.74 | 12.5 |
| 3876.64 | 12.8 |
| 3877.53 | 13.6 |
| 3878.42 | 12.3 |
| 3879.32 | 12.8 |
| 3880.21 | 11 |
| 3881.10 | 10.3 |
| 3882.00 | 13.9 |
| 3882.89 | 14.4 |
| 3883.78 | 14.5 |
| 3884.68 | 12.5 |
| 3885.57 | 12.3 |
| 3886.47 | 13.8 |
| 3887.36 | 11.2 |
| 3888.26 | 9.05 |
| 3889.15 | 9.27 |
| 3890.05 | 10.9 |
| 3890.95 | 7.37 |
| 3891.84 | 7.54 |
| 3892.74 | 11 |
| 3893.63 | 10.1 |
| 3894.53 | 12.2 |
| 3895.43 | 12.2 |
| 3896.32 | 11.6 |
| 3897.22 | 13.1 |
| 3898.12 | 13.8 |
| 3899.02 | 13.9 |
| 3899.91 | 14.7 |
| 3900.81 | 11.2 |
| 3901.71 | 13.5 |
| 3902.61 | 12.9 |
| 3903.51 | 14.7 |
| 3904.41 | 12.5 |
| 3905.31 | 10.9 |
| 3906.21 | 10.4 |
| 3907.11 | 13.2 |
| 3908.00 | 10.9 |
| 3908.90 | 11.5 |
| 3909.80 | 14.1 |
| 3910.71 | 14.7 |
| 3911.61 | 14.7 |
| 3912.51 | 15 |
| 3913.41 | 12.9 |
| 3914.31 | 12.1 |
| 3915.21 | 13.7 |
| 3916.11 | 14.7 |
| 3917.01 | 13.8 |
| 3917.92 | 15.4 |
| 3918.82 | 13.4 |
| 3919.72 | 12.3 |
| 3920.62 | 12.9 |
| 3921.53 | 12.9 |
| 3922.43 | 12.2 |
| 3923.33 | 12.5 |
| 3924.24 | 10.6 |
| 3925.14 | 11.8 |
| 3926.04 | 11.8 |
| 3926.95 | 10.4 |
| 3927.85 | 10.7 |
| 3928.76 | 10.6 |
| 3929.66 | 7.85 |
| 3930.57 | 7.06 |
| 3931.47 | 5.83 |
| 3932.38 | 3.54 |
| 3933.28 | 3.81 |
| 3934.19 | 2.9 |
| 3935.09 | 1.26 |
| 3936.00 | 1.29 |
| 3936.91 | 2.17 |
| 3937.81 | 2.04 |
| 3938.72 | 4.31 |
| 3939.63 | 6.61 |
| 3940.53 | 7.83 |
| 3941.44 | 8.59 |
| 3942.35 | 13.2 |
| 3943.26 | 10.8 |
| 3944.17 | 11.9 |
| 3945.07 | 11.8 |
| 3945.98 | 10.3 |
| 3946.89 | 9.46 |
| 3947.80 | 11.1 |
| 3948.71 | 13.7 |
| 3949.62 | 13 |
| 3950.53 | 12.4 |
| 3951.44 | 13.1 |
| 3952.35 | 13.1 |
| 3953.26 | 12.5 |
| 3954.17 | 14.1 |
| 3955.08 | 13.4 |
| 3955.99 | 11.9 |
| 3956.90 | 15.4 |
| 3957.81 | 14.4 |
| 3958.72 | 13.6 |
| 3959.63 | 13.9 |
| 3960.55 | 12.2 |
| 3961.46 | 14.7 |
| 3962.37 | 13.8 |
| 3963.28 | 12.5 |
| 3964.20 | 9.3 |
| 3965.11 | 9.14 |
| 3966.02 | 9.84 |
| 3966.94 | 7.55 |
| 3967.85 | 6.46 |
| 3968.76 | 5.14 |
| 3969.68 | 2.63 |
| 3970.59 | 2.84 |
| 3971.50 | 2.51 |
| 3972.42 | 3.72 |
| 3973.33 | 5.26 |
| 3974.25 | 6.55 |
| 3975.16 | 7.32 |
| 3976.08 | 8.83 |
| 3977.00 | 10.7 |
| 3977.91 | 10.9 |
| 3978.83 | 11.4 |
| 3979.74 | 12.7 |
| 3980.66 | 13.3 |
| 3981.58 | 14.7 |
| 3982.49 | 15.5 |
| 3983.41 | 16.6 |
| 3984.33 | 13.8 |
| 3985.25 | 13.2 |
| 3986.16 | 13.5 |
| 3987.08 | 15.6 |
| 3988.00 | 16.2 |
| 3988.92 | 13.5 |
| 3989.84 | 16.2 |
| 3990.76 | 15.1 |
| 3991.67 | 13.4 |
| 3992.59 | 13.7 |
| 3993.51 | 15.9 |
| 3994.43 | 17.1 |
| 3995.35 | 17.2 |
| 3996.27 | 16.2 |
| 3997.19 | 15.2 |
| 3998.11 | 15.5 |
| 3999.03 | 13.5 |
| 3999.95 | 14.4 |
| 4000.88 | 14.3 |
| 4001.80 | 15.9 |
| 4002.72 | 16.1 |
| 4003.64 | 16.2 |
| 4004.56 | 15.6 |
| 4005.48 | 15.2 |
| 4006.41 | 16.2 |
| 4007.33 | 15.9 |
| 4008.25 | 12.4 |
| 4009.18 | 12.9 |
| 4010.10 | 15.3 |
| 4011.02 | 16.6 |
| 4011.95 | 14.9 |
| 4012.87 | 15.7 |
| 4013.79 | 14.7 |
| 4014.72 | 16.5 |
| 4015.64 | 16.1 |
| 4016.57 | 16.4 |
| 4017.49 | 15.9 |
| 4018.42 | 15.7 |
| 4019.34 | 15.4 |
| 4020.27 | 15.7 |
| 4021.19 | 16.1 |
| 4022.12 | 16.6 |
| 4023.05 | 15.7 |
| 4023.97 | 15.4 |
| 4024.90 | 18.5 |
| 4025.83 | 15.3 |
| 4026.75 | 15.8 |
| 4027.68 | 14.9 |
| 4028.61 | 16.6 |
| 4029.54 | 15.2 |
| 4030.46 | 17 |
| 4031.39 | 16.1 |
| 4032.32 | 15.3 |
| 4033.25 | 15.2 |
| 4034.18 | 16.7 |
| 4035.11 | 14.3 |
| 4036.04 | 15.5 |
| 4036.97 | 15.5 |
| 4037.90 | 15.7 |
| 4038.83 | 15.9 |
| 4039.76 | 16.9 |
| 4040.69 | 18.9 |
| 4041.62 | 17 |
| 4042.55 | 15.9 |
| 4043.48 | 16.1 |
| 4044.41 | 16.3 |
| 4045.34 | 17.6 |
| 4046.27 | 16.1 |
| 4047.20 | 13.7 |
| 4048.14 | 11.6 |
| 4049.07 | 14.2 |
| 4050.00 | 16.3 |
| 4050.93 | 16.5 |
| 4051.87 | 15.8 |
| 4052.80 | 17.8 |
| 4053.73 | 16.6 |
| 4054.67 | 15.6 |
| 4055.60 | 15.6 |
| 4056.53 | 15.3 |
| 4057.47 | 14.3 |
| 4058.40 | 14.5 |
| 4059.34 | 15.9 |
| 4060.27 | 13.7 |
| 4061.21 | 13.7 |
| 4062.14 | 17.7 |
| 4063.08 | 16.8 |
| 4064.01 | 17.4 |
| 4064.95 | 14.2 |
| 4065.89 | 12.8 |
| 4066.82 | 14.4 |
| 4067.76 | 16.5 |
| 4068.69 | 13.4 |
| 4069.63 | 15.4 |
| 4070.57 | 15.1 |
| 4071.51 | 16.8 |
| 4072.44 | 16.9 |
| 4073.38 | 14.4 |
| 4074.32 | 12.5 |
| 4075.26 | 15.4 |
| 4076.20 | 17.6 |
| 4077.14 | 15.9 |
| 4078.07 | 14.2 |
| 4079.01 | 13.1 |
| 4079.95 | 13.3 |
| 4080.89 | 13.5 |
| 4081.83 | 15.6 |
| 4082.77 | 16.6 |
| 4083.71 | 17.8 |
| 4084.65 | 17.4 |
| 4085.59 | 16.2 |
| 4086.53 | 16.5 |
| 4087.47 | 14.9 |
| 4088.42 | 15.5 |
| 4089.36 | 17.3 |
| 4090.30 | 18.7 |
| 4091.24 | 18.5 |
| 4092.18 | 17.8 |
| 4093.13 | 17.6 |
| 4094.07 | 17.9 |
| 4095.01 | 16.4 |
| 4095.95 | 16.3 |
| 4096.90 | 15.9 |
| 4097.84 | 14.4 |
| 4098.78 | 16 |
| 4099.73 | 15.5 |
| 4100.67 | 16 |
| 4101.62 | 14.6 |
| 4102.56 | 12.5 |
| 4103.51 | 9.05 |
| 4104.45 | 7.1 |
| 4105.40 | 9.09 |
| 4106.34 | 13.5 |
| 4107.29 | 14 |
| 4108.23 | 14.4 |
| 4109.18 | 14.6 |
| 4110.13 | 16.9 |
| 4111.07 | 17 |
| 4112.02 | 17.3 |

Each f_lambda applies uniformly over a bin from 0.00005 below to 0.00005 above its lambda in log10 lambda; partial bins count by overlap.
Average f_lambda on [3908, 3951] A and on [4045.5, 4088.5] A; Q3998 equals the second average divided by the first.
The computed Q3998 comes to 1.51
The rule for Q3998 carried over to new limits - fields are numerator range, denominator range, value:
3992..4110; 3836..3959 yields 1.34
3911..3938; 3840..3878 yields 0.77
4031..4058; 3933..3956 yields 1.74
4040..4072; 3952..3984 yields 1.48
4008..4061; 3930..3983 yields 1.68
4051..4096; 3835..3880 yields 1.29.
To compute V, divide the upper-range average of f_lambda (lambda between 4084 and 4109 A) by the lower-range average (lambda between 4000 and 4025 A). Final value 1.0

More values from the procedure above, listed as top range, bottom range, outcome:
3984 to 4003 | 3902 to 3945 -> 1.46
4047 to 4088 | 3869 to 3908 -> 1.24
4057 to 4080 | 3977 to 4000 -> 1.04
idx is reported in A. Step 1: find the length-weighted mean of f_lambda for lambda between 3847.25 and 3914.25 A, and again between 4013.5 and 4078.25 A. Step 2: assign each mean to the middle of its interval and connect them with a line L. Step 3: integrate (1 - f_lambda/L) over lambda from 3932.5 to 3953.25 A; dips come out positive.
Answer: 8.2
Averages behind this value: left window 12.7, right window 15.7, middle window 8.41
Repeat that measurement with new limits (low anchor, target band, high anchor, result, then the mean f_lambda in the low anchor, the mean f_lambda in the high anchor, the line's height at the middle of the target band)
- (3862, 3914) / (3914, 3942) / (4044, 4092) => 9.1 A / 12.6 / 15.6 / 13.3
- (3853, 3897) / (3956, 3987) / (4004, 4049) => 8.5 A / 12.4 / 15.7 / 14.5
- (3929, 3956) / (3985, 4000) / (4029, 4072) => -4.0 A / 8.67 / 15.6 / 11.9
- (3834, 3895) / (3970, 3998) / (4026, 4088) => 3.8 A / 11.9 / 15.6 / 14.2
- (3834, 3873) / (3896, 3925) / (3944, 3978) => -5.0 A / 12.1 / 10.3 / 11.1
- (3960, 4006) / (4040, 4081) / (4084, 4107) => -3.3 A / 12.2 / 15.2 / 14.3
